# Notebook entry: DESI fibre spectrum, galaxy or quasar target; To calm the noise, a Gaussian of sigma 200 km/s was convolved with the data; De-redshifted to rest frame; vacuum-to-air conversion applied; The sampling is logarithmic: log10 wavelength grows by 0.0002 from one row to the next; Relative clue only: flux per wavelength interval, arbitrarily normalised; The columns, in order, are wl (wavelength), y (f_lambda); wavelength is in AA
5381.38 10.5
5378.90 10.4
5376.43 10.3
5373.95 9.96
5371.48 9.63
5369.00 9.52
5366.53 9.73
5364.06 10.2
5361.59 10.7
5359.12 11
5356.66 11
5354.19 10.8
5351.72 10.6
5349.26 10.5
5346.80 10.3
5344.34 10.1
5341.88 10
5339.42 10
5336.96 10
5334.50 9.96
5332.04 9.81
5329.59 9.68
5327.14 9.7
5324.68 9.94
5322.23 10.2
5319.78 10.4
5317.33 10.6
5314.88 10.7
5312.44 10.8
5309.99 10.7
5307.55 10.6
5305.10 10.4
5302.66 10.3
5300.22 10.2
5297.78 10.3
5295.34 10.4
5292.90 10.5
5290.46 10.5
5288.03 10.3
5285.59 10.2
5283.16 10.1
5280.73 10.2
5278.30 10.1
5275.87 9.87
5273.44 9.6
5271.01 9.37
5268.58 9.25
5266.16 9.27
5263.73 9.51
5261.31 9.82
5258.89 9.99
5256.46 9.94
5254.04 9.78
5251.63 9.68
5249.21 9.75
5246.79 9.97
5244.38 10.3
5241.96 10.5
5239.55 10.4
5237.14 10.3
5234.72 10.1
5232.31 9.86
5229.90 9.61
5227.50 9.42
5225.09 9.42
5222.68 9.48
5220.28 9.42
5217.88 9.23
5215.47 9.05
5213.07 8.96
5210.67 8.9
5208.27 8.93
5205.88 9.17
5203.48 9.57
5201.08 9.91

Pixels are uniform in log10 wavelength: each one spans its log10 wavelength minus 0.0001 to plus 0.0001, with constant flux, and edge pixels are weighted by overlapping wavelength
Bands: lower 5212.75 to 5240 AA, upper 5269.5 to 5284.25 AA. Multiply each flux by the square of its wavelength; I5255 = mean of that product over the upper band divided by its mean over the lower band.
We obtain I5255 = 1.05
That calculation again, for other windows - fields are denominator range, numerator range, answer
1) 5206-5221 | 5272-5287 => 1.13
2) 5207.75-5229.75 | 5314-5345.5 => 1.14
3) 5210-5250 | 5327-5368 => 1.11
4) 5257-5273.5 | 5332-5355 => 1.10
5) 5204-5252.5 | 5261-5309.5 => 1.07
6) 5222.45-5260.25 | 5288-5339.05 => 1.07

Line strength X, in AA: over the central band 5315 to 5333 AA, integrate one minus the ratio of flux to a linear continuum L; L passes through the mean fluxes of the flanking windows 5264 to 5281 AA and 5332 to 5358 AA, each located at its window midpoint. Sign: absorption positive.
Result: 0.0 AA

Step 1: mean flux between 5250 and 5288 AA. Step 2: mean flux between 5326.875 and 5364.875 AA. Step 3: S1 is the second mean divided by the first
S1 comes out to 1.1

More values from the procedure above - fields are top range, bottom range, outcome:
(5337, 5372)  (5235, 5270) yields 1.04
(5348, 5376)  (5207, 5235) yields 1.11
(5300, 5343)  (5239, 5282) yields 1.04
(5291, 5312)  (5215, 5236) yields 1.10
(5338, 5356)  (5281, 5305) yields 1.00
